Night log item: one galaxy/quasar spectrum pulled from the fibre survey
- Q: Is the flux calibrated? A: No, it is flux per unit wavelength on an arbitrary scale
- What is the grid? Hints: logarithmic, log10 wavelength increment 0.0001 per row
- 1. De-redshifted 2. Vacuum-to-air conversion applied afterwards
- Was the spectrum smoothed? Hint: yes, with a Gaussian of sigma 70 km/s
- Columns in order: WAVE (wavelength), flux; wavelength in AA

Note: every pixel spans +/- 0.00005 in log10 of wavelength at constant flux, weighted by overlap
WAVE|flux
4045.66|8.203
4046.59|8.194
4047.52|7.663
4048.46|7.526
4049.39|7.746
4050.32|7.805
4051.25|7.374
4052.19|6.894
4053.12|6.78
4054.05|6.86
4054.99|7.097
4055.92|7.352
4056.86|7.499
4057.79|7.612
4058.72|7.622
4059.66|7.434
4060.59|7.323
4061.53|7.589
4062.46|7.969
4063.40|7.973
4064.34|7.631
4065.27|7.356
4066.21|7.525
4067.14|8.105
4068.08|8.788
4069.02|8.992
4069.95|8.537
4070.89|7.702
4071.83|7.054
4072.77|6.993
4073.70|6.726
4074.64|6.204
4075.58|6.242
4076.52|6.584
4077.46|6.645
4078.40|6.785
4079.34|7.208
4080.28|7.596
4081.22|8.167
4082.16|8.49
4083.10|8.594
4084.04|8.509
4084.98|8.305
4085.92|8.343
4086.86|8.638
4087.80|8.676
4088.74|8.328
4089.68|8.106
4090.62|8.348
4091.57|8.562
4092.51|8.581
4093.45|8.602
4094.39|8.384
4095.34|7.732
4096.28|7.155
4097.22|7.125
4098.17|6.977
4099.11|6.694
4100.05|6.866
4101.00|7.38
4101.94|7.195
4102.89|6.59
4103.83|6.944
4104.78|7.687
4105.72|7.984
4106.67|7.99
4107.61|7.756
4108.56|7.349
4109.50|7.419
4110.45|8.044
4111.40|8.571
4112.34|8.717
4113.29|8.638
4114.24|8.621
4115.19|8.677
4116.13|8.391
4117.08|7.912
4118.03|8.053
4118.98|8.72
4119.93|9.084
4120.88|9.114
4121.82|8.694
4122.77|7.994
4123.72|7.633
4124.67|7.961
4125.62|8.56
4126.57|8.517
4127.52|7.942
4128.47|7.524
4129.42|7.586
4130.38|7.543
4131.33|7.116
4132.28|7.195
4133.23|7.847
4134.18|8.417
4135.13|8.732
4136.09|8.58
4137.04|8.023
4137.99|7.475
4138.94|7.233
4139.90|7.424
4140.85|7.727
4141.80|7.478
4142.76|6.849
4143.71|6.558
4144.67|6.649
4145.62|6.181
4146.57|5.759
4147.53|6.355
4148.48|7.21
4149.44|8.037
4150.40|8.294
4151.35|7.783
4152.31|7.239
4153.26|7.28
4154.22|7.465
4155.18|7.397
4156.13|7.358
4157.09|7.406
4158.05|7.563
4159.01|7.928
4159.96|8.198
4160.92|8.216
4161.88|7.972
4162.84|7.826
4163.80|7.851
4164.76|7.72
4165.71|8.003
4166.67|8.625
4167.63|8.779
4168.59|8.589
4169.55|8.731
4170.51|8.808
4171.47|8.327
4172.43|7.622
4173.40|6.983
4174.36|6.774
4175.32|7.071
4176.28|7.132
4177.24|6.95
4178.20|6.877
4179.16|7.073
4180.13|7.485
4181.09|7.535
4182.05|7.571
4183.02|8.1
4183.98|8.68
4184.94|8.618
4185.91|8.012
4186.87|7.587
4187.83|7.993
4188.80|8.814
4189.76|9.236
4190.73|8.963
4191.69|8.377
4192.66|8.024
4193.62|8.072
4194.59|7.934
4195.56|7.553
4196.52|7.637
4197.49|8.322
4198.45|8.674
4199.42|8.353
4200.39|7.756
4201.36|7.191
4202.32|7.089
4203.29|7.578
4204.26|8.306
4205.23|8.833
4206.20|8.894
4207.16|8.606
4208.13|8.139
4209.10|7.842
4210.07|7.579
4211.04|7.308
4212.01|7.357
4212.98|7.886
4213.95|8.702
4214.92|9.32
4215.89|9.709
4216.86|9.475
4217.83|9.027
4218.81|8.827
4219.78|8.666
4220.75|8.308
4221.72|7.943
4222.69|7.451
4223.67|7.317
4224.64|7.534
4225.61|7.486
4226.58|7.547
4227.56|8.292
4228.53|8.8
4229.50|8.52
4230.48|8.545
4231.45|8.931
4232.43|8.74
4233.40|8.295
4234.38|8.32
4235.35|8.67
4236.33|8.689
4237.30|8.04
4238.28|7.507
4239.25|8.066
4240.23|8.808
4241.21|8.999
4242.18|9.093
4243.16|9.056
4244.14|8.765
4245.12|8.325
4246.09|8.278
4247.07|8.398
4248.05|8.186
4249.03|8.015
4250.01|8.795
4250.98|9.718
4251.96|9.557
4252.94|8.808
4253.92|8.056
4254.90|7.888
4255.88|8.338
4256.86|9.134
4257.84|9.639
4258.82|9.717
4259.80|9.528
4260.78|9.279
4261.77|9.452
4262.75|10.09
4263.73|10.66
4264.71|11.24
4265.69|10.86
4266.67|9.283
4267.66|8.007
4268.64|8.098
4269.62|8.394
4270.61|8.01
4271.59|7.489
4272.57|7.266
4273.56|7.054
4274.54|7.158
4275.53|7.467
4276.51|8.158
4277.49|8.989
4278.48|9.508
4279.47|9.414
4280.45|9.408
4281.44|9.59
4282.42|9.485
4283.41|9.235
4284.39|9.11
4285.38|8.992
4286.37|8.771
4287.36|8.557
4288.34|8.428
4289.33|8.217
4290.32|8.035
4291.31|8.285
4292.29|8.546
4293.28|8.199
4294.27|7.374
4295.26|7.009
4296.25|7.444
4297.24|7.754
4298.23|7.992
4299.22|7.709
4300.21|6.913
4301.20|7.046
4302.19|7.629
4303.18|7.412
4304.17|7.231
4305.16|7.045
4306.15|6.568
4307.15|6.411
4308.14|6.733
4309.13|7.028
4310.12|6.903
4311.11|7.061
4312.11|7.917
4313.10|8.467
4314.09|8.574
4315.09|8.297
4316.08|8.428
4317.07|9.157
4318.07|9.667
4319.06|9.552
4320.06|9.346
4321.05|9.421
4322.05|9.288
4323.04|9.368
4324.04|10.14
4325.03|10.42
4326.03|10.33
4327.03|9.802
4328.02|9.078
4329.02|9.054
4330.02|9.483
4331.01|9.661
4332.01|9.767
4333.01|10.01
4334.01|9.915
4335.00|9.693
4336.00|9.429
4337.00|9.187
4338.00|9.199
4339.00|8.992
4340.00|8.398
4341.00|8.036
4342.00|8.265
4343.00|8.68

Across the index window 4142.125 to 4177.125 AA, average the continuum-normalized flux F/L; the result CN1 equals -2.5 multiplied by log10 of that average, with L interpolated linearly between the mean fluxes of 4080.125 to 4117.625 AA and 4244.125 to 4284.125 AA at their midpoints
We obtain 0.10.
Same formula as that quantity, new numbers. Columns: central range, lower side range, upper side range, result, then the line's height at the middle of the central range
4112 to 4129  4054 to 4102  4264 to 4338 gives -0.070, 7.85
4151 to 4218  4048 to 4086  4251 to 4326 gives 0.009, 8.05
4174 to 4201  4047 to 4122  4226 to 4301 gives 0.045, 8.24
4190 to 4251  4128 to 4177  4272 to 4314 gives -0.071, 7.77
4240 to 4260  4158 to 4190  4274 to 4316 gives -0.108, 7.97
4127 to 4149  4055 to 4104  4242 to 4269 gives 0.107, 8.13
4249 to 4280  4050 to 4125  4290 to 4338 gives -0.069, 8.32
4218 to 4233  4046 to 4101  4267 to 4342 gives -0.002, 8.19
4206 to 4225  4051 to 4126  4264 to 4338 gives -0.006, 8.24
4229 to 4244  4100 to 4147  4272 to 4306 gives -0.072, 8.01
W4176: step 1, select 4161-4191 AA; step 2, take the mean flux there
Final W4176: 7.94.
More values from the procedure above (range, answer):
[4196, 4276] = 8.48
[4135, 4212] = 7.78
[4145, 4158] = 7.22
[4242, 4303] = 8.58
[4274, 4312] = 7.97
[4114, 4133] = 8.13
